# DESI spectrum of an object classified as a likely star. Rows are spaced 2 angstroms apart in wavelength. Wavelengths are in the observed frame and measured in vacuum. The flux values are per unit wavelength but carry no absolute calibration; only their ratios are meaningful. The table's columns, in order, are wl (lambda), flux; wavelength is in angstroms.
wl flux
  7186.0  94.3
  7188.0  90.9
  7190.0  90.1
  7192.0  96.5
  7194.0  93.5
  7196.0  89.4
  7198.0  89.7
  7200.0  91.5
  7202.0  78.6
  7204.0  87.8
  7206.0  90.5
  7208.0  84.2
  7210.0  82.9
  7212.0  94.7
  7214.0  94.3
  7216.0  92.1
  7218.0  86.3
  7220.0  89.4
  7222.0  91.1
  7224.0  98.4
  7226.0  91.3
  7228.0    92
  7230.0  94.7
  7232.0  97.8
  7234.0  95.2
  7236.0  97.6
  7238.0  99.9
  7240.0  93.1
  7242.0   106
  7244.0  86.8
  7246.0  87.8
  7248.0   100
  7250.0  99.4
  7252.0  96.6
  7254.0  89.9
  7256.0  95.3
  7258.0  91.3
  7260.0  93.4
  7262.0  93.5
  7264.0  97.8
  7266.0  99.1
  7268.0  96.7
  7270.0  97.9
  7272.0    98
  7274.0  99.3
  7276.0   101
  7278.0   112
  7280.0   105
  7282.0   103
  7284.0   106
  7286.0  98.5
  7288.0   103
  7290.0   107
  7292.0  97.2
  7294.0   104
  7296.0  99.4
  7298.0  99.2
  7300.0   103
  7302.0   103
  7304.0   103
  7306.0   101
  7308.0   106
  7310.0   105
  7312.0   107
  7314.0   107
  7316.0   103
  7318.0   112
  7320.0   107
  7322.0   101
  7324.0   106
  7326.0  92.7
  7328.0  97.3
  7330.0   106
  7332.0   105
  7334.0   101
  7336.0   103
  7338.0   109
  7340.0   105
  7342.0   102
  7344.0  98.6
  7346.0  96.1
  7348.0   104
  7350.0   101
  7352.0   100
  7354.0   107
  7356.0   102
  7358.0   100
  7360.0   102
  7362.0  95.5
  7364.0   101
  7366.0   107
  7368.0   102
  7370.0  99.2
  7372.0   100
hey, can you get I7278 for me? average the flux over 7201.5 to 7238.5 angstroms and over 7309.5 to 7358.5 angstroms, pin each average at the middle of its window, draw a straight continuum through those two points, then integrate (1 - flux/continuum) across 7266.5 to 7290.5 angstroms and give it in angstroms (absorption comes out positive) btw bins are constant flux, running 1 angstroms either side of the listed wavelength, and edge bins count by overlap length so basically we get -1.1 angstroms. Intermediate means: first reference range 91.6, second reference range 103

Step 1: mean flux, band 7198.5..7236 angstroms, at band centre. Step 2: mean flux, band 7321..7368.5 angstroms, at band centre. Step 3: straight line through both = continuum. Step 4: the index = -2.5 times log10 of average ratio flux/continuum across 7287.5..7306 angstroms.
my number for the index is -0.05 mag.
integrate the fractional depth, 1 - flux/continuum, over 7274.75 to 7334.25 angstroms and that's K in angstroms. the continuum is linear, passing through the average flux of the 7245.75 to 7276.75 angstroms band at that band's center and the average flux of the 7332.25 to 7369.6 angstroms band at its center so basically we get -2.6 angstroms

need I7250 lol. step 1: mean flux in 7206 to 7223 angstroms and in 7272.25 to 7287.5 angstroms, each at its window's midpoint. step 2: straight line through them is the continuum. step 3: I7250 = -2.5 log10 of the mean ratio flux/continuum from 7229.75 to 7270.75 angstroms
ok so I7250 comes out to 0.01 mag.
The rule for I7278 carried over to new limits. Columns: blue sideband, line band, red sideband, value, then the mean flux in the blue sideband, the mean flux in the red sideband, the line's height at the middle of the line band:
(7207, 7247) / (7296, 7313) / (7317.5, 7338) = -0.4 angstroms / 92.8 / 103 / 101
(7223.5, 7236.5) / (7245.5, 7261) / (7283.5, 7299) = 0.5 angstroms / 95.1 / 102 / 97.6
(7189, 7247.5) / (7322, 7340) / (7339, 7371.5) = -0.5 angstroms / 91.9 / 101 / 99.7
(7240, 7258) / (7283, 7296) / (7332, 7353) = -0.6 angstroms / 94.9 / 102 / 98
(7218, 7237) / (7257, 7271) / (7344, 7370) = 0.0 angstroms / 93.8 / 101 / 95.9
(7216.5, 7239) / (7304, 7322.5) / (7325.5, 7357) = -1.0 angstroms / 93.9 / 102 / 100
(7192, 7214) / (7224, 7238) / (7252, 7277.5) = -0.5 angstroms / 88.9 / 96.4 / 92.3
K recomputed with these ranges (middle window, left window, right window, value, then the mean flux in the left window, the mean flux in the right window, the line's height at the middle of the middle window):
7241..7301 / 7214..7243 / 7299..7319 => 0.7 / 94.6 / 105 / 100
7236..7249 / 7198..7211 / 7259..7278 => -0.3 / 86.2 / 98.2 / 93.3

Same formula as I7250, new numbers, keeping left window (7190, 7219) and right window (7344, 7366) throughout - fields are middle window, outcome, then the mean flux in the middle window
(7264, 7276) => -0.04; 98.4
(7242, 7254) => -0.02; 94.8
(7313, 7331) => -0.05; 104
